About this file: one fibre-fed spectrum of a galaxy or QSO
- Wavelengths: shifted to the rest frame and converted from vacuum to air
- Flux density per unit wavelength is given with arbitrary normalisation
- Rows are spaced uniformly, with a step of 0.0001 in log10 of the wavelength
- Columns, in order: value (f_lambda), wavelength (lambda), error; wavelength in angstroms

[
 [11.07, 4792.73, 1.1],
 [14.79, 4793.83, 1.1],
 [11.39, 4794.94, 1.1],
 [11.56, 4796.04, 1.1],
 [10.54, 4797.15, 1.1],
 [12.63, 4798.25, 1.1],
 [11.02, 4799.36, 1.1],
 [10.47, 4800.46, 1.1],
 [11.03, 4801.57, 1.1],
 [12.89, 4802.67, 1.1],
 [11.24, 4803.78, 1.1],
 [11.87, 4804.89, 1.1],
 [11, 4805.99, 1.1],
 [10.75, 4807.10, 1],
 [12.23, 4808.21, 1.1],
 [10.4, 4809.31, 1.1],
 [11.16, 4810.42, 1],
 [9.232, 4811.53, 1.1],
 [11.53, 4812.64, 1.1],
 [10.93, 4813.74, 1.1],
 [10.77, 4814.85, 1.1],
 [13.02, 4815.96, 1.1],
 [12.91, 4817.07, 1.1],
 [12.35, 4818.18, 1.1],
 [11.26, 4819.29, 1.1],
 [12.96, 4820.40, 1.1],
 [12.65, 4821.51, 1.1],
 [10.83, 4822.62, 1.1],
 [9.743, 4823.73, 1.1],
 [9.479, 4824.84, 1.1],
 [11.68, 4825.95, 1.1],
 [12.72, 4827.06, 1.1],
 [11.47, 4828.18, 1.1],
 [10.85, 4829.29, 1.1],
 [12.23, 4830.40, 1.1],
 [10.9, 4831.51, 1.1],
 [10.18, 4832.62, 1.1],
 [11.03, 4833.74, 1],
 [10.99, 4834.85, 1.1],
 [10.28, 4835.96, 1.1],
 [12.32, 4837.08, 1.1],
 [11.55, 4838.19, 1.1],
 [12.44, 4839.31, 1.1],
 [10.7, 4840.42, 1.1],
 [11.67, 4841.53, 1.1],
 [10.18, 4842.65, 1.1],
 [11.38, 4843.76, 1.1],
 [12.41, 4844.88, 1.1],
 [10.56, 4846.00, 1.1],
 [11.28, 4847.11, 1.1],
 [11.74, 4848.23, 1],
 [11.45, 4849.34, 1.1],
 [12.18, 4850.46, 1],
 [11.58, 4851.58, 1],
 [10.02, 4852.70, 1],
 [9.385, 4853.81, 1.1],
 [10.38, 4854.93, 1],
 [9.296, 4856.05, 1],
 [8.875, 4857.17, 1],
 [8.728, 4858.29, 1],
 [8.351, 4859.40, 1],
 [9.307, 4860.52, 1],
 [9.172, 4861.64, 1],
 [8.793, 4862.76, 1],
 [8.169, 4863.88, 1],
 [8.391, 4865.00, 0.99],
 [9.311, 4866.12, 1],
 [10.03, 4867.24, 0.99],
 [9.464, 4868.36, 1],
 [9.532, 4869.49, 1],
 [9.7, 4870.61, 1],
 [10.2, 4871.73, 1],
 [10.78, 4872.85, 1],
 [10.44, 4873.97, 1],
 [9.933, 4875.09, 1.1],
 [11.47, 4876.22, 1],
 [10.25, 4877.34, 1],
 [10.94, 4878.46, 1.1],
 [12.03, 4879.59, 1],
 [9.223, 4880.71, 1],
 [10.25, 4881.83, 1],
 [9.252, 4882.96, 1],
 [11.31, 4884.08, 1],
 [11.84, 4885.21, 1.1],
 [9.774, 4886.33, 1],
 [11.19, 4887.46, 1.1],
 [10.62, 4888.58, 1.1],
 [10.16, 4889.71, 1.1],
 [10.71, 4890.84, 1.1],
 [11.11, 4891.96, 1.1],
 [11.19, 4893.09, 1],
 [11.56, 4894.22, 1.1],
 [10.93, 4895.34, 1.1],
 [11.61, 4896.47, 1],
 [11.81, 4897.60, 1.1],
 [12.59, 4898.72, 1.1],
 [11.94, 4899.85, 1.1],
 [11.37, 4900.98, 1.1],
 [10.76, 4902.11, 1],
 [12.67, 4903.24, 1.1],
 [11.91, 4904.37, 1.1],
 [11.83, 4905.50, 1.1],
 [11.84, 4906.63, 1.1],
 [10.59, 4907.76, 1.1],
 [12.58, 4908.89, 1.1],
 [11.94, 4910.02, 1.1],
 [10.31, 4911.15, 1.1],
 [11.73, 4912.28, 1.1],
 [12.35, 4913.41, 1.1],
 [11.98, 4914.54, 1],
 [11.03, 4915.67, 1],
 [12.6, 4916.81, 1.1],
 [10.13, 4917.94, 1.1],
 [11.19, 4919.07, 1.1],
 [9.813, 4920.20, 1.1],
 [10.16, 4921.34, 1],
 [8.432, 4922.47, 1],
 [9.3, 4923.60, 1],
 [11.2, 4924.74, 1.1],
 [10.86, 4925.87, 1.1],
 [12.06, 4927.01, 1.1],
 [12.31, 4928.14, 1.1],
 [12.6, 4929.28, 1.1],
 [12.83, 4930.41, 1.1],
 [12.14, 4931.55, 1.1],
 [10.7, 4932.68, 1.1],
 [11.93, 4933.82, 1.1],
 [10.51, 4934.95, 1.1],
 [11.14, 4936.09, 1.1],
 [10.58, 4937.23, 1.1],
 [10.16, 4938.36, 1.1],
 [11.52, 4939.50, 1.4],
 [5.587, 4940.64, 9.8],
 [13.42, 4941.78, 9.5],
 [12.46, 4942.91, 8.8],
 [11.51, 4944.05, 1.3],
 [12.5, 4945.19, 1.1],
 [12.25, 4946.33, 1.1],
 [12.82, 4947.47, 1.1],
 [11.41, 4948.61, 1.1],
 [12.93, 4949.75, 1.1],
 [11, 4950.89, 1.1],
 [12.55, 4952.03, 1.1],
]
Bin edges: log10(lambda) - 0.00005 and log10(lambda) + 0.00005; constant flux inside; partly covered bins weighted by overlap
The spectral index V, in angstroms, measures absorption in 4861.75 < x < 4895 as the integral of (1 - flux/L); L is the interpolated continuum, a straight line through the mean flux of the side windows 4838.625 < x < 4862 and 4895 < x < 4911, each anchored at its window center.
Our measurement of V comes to 2.74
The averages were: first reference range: 10.5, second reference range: 11.7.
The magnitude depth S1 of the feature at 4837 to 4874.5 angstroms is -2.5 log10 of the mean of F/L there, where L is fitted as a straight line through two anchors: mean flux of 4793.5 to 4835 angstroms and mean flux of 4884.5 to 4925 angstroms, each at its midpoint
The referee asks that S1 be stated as 0.11 mag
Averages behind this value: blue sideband 11.4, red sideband 11.2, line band 10.3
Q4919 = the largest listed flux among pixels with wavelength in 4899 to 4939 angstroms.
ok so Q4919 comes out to 12.83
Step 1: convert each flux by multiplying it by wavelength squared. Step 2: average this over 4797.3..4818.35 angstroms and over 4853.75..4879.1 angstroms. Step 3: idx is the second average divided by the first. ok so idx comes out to 0.86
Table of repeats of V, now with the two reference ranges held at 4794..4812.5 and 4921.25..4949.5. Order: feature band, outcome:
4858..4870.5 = 2.5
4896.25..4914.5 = -0.8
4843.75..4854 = 0.0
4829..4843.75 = 0.1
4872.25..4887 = 0.9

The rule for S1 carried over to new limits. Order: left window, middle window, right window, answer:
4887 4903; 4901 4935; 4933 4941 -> -0.06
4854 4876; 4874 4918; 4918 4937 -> -0.10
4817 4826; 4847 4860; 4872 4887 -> 0.08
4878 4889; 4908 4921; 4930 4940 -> -0.04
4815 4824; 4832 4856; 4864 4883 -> 0.00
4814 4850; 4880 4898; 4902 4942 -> 0.05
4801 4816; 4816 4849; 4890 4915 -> -0.01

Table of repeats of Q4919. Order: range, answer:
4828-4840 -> 12.44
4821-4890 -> 12.72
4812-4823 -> 13.02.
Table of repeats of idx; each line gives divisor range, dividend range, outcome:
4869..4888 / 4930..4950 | 1.12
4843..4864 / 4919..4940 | 1.11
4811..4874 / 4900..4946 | 1.09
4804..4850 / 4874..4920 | 1.02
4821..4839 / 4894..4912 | 1.07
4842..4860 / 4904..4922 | 1.11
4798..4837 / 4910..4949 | 1.04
